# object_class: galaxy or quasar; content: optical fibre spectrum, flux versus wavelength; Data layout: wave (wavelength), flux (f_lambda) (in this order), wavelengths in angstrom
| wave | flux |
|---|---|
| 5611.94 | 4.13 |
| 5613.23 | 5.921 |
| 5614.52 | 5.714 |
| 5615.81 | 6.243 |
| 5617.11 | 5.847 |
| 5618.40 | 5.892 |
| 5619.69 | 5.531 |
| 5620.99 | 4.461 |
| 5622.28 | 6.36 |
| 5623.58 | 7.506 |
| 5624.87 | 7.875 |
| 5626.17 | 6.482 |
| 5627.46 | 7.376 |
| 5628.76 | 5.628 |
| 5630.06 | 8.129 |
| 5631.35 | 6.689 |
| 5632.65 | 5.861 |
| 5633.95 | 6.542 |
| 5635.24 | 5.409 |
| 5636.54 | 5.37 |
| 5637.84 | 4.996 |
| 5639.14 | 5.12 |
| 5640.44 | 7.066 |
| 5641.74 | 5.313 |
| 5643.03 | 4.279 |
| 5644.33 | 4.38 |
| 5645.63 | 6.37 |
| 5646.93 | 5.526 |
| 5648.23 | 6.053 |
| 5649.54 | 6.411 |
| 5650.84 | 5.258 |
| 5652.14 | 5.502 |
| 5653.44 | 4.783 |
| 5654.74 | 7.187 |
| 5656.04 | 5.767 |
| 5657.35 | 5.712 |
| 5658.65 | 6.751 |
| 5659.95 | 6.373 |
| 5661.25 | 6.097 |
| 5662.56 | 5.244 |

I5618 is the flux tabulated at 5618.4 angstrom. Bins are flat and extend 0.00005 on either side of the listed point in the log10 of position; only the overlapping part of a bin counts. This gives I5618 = 5.892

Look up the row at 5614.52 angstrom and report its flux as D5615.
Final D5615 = 5.714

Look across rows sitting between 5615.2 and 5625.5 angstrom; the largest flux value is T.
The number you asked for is 7.875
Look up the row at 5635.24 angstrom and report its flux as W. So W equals 5.409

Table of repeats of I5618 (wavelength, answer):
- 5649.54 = 6.411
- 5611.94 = 4.13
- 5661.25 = 6.097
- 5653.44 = 4.783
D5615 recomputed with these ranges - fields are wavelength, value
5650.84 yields 5.258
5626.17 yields 6.482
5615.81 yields 6.243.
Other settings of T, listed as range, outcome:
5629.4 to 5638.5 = 8.129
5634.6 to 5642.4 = 7.066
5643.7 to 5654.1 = 6.411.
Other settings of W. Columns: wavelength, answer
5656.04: 5.767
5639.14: 5.12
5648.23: 6.053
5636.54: 5.37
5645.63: 6.37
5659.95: 6.373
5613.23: 5.921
